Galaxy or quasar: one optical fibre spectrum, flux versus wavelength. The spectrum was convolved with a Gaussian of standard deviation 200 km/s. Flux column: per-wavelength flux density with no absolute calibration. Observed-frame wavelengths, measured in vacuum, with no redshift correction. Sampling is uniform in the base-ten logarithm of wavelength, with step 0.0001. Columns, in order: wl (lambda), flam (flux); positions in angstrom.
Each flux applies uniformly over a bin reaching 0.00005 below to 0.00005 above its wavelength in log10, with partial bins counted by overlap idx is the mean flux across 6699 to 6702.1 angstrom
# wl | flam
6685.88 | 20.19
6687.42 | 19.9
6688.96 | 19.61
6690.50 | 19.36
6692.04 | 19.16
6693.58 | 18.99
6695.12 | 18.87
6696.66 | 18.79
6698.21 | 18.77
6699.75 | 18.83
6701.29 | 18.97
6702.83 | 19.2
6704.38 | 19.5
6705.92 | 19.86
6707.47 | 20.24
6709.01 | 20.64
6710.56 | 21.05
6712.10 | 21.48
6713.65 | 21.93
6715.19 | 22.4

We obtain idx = 18.9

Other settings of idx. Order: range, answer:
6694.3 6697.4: 18.9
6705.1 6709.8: 20.2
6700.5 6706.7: 19.4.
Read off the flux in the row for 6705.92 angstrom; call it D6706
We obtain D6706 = 19.86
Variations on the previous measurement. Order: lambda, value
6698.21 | 18.77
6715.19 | 22.4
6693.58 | 18.99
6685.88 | 20.19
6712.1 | 21.48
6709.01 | 20.64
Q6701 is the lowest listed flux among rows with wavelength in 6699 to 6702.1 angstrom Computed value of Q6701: 18.83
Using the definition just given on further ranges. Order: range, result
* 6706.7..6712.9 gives 20.24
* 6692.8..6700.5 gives 18.77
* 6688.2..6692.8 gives 19.16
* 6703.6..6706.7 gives 19.5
